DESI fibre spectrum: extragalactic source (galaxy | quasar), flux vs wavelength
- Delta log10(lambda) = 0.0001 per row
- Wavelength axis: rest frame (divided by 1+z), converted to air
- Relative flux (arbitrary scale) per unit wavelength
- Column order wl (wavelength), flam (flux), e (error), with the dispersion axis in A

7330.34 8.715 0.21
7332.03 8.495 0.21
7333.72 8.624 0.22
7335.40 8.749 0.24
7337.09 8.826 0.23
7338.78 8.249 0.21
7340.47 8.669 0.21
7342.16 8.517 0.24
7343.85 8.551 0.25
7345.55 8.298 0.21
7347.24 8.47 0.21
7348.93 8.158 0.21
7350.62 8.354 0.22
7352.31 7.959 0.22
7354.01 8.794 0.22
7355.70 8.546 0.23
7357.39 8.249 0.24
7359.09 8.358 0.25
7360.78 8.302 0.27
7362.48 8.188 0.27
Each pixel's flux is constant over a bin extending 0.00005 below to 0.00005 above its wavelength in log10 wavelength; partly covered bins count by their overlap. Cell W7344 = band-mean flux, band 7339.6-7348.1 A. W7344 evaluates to 8.5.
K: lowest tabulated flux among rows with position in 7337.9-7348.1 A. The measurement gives 8.249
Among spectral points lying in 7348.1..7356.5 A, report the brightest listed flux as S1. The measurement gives 8.794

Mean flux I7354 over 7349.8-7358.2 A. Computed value 8.38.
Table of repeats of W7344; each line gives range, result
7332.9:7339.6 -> 8.62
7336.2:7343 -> 8.57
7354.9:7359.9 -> 8.38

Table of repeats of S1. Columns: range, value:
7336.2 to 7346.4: 8.826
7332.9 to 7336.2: 8.749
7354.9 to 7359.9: 8.546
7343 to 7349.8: 8.551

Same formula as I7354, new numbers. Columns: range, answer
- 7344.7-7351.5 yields 8.32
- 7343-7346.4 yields 8.41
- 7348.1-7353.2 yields 8.16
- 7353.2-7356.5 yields 8.68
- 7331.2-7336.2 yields 8.63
